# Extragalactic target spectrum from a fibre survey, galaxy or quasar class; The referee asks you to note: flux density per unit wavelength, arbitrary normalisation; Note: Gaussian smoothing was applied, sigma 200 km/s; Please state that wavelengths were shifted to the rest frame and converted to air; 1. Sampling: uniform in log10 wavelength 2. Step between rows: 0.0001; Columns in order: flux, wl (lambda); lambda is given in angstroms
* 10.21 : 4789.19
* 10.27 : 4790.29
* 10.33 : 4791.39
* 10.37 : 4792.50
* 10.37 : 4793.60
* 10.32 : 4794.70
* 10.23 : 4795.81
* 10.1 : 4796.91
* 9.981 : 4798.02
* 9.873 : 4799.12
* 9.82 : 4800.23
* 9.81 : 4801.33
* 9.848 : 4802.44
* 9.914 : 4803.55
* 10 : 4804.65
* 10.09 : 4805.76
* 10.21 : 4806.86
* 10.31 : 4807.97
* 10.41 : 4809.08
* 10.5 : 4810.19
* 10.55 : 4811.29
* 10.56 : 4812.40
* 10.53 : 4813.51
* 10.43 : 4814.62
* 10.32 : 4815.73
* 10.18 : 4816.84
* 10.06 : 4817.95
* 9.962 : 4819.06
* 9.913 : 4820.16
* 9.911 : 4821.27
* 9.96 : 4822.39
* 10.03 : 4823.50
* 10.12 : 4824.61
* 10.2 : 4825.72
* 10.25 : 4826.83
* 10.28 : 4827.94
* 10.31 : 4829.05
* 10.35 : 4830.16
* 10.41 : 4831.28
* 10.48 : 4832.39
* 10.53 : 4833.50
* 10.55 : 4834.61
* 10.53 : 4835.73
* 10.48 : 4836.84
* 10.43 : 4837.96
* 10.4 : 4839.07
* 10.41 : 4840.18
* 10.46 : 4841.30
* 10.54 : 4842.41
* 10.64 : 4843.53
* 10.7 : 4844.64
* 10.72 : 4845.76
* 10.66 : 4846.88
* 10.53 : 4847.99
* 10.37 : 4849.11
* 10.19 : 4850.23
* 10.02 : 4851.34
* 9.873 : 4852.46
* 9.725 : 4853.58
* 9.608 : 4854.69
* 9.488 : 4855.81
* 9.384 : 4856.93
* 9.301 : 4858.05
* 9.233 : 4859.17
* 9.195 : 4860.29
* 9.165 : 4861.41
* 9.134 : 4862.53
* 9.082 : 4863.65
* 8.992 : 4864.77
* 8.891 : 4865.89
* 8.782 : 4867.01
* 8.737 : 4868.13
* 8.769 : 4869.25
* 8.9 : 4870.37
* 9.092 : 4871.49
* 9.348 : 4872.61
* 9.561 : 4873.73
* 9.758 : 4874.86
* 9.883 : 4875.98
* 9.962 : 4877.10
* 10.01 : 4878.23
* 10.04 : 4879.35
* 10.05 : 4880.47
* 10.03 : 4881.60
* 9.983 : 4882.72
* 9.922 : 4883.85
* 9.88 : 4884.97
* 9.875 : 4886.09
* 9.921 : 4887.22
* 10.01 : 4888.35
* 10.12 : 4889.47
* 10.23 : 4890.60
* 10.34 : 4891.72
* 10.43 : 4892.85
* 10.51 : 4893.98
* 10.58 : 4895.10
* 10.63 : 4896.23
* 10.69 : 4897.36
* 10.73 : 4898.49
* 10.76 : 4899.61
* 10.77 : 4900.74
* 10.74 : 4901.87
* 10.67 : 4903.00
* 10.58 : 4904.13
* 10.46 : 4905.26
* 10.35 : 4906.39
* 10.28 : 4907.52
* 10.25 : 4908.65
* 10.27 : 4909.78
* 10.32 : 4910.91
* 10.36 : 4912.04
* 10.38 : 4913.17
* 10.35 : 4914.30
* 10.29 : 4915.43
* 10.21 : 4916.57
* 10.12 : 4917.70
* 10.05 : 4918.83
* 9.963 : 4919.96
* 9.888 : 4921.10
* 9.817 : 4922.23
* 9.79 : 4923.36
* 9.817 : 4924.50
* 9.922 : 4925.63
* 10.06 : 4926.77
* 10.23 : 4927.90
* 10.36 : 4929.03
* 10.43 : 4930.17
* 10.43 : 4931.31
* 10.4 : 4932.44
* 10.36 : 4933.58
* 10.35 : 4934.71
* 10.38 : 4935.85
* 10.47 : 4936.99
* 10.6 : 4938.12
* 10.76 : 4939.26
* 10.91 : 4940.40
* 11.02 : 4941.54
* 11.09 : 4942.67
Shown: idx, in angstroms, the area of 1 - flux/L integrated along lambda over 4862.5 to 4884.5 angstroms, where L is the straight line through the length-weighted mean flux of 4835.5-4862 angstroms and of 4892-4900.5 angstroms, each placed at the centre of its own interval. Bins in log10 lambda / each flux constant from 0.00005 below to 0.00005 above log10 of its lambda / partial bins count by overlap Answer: 1.9 angstroms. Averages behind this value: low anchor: 10.1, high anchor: 10.6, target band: 9.46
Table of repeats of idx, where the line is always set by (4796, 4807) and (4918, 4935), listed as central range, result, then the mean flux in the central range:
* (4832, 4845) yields -0.6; 10.5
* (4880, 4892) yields 0.1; 10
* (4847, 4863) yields 0.6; 9.69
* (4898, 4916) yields -0.7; 10.5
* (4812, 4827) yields -0.3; 10.2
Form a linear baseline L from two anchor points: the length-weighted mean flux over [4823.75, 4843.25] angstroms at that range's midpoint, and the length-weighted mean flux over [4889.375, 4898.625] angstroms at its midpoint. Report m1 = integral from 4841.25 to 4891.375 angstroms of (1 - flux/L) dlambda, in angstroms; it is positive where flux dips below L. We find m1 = 3.3 angstroms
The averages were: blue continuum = 10.4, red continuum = 10.5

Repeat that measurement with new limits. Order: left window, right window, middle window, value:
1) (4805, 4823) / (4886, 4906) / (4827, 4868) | 1.35 angstroms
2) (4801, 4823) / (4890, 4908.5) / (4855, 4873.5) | 2.28 angstroms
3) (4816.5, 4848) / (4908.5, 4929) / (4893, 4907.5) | -0.62 angstroms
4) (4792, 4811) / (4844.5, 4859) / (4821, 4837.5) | -0.39 angstroms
